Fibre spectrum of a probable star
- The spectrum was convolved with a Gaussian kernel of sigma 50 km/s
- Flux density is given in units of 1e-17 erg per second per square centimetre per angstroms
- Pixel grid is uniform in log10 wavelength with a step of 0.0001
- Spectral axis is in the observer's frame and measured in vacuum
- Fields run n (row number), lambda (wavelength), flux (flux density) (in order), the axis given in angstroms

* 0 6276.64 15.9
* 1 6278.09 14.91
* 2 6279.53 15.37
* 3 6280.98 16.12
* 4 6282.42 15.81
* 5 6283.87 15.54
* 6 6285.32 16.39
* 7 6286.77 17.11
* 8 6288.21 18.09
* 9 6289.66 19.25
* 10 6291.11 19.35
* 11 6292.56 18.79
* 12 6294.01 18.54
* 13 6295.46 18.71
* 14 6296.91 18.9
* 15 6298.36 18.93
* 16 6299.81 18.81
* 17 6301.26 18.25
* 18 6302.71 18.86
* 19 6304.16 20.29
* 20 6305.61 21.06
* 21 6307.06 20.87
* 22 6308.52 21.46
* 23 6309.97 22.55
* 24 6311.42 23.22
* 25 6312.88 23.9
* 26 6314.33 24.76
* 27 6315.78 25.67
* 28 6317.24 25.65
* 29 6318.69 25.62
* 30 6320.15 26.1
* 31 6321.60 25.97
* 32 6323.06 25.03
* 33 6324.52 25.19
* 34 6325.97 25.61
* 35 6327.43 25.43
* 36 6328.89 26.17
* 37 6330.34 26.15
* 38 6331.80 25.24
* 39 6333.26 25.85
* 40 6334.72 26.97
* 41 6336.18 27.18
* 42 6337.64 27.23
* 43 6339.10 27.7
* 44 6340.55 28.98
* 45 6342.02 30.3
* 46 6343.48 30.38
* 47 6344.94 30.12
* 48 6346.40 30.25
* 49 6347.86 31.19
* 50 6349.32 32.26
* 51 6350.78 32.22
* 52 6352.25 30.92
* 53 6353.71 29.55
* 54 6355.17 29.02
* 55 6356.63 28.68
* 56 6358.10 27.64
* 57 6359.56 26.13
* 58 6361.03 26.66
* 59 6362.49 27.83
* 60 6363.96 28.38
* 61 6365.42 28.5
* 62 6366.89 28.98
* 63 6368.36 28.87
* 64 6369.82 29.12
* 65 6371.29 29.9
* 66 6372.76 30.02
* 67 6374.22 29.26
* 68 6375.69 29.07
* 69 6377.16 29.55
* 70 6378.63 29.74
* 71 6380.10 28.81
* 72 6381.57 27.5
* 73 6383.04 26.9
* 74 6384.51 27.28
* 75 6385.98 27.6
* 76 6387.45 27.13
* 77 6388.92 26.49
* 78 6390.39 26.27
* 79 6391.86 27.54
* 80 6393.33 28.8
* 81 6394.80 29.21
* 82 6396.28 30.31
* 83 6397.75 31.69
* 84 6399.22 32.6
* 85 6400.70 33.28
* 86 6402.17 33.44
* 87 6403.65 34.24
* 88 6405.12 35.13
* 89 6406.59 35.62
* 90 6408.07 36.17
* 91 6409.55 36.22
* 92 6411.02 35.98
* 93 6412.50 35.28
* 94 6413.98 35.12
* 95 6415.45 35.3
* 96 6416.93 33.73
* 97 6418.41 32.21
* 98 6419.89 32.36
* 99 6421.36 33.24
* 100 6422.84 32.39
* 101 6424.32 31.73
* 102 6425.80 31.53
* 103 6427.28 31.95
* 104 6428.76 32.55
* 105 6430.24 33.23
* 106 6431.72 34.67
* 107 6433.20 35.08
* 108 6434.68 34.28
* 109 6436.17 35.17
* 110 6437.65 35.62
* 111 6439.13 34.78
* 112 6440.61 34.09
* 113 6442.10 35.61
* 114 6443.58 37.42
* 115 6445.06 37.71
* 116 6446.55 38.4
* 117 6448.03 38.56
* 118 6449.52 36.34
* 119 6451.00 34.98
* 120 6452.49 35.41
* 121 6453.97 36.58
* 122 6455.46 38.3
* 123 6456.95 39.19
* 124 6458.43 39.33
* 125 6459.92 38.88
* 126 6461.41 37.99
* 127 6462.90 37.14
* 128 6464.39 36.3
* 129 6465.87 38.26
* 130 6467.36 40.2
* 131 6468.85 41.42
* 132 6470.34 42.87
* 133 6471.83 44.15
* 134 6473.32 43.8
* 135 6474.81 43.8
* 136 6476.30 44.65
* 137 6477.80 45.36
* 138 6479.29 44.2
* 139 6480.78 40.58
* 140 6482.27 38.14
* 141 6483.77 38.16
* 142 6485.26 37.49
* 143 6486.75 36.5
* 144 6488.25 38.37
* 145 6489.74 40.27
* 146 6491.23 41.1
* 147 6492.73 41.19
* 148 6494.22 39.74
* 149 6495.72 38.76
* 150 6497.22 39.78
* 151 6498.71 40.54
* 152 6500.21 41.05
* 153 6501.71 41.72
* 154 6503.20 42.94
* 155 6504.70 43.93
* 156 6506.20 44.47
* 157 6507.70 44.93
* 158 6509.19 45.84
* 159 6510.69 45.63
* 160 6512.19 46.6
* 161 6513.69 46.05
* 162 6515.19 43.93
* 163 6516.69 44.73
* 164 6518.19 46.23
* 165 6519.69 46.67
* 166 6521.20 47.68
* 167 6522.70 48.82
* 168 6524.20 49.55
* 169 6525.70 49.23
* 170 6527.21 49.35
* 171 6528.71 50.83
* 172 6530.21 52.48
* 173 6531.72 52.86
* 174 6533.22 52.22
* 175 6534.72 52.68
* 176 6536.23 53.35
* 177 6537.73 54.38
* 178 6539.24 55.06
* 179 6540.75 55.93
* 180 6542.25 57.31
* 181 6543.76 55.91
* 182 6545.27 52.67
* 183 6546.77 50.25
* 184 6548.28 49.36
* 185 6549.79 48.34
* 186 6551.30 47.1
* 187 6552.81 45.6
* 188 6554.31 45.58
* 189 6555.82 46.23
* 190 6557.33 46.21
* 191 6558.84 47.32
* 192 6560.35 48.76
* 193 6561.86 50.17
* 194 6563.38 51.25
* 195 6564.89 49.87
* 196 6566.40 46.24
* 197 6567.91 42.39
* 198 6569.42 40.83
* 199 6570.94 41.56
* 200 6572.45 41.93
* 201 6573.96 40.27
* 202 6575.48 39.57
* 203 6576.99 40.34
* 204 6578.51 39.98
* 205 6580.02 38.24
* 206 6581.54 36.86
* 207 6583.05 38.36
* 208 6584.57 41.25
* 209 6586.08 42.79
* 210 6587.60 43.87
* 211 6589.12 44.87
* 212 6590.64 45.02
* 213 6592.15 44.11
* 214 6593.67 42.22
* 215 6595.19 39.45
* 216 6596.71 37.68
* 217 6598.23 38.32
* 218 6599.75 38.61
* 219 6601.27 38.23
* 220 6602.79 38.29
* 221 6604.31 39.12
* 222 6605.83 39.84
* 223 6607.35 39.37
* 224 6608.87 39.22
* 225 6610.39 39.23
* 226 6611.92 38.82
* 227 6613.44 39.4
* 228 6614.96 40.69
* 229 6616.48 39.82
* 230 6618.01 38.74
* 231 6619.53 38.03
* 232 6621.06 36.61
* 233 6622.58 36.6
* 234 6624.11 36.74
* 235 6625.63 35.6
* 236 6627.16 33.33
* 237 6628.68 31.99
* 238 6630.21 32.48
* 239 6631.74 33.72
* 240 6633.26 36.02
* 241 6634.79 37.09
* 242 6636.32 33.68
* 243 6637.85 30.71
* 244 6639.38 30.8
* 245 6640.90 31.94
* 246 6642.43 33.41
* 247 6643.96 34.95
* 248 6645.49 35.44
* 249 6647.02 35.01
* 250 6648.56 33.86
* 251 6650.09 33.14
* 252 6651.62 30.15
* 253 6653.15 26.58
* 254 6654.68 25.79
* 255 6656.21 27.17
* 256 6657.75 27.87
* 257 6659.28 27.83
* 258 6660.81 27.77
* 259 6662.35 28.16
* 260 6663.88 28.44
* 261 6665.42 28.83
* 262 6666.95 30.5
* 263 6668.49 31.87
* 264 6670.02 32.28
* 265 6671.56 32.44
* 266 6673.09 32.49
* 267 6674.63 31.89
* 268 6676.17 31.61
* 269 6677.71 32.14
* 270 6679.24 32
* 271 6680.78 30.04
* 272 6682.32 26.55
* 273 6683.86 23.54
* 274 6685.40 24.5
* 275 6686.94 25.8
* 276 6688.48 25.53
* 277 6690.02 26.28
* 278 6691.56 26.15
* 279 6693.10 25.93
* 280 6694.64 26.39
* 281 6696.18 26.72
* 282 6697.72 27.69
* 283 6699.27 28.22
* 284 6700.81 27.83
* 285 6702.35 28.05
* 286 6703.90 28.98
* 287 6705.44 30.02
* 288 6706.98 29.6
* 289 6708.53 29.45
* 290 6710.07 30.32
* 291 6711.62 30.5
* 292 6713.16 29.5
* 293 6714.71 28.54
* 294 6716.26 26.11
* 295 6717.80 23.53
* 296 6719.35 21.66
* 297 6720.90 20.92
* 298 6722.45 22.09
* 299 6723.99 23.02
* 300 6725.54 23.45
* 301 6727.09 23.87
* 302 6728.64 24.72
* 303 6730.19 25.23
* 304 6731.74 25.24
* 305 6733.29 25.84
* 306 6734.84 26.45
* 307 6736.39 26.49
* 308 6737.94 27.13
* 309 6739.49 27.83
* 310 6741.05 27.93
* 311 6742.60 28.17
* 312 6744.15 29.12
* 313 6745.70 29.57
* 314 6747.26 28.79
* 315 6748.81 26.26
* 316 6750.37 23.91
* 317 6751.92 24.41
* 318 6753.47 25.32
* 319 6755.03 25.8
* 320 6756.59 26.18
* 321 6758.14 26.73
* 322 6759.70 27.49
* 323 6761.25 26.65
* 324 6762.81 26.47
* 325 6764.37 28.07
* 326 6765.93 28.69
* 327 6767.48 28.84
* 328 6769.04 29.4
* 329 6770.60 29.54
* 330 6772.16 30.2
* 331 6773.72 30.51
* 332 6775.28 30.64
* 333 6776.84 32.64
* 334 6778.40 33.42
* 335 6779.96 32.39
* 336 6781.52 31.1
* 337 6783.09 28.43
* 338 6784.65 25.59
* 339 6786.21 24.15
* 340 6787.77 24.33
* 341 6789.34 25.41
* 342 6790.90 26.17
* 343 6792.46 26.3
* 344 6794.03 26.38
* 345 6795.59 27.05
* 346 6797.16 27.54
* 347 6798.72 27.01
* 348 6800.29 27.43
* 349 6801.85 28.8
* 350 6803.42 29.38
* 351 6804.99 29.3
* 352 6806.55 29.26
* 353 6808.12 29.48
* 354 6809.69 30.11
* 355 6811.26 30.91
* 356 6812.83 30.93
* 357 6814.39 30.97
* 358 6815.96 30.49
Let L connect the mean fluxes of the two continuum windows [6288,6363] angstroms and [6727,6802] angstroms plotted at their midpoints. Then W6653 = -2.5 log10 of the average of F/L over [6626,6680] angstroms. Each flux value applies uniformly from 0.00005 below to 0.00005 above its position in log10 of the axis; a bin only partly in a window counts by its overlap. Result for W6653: -0.17 mag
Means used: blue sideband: 25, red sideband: 27.5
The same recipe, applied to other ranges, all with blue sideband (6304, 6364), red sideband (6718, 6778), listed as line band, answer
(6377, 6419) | -0.173 mag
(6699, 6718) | -0.076 mag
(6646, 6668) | -0.105 mag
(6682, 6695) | 0.048 mag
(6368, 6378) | -0.104 mag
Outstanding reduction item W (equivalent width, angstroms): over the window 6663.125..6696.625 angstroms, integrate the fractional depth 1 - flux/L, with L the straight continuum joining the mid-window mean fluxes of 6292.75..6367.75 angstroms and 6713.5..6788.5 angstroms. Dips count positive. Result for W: -2.5 angstroms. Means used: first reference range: 25.6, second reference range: 27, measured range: 28.7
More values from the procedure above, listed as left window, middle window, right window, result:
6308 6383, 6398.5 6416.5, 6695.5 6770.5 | -4.80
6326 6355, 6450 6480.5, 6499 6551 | 1.58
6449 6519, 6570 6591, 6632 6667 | -3.41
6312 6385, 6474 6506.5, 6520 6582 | 0.71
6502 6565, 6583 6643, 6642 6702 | -0.32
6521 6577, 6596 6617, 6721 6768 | 1.54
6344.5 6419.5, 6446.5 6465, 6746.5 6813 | -4.58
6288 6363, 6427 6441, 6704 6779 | -4.71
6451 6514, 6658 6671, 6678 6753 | 0.15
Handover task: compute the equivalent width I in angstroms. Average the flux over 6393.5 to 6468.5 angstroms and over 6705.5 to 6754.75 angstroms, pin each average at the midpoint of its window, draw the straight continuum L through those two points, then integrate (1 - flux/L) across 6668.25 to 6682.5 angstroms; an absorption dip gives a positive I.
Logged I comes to -1.8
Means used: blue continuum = 35.1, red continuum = 26.3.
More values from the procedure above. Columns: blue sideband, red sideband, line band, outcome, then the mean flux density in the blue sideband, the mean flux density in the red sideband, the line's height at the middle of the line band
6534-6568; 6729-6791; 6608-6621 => 1.28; 50.2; 27.7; 43.4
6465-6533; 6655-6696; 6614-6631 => -1.70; 43.7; 28.6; 33.1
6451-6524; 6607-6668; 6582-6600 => -2.64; 41.7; 33.6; 36.1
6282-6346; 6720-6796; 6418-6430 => -4.11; 23.1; 27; 24.1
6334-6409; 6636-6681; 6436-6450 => -3.03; 29.6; 30.9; 29.9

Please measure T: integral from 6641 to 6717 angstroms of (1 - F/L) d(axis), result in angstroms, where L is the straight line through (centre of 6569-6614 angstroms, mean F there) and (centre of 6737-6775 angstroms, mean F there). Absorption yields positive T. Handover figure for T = 9.64 angstroms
